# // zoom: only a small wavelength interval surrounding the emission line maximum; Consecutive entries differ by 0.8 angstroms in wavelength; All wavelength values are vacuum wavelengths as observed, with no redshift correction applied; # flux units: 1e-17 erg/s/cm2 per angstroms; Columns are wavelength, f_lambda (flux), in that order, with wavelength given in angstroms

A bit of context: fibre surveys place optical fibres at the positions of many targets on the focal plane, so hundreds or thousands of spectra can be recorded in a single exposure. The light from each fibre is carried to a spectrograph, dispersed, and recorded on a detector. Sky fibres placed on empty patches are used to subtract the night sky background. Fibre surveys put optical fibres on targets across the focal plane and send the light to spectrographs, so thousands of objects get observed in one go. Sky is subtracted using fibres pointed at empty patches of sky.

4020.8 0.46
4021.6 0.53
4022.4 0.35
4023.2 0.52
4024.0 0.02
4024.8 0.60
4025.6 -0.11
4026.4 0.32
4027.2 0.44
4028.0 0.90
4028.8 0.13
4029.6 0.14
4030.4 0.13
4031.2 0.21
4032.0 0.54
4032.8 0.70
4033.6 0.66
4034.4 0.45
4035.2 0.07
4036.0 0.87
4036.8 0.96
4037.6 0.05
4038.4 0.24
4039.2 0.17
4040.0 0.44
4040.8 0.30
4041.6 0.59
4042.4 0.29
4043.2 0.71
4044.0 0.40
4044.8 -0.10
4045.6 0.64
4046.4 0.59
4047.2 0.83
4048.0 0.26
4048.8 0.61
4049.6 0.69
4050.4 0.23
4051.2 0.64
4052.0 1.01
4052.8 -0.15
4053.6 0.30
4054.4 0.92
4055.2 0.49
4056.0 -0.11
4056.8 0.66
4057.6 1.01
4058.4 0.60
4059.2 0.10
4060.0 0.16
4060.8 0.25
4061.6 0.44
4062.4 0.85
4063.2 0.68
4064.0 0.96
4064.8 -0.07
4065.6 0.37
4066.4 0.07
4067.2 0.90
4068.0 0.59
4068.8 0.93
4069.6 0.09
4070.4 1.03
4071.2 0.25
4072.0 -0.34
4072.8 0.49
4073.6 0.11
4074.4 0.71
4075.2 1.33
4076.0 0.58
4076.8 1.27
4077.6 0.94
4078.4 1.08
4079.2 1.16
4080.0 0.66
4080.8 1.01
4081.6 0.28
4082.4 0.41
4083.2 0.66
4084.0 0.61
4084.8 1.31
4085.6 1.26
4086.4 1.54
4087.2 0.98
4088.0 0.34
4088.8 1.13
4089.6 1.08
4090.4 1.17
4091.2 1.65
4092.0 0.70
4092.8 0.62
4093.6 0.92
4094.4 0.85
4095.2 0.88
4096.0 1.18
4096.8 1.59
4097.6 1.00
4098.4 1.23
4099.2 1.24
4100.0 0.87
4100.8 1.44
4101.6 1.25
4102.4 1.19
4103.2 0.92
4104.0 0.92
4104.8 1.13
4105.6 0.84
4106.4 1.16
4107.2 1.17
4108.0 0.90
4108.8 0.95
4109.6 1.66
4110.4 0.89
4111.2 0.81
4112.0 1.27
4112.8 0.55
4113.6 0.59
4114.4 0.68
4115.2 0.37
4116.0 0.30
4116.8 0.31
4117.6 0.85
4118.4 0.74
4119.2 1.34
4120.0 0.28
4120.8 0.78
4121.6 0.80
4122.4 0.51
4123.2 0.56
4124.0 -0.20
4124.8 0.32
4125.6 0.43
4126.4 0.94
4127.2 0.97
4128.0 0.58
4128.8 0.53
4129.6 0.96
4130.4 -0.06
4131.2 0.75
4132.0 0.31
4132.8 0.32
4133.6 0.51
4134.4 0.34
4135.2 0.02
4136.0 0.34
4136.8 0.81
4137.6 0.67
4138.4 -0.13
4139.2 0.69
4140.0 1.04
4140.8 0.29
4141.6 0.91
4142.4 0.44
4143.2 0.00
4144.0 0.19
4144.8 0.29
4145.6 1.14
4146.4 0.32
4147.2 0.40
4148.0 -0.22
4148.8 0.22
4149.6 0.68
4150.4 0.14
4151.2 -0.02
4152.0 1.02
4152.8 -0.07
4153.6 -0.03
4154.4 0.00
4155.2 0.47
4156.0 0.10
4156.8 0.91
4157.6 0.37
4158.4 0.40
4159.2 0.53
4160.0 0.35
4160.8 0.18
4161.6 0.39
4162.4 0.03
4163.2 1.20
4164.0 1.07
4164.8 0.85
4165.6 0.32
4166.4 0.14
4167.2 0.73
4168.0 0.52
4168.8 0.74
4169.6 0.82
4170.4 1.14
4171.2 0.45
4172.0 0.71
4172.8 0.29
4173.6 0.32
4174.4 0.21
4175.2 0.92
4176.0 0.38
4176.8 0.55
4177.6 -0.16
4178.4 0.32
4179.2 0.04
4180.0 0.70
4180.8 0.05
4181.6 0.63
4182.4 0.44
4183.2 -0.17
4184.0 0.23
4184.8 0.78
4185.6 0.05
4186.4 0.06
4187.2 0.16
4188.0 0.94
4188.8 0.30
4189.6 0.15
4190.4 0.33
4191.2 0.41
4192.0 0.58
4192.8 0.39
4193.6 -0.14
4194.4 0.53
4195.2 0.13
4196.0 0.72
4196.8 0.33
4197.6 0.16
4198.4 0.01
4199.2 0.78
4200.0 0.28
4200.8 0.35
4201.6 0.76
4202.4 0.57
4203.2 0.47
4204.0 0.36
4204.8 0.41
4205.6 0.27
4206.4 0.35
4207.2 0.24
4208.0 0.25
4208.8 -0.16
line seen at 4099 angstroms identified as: C IV 1549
